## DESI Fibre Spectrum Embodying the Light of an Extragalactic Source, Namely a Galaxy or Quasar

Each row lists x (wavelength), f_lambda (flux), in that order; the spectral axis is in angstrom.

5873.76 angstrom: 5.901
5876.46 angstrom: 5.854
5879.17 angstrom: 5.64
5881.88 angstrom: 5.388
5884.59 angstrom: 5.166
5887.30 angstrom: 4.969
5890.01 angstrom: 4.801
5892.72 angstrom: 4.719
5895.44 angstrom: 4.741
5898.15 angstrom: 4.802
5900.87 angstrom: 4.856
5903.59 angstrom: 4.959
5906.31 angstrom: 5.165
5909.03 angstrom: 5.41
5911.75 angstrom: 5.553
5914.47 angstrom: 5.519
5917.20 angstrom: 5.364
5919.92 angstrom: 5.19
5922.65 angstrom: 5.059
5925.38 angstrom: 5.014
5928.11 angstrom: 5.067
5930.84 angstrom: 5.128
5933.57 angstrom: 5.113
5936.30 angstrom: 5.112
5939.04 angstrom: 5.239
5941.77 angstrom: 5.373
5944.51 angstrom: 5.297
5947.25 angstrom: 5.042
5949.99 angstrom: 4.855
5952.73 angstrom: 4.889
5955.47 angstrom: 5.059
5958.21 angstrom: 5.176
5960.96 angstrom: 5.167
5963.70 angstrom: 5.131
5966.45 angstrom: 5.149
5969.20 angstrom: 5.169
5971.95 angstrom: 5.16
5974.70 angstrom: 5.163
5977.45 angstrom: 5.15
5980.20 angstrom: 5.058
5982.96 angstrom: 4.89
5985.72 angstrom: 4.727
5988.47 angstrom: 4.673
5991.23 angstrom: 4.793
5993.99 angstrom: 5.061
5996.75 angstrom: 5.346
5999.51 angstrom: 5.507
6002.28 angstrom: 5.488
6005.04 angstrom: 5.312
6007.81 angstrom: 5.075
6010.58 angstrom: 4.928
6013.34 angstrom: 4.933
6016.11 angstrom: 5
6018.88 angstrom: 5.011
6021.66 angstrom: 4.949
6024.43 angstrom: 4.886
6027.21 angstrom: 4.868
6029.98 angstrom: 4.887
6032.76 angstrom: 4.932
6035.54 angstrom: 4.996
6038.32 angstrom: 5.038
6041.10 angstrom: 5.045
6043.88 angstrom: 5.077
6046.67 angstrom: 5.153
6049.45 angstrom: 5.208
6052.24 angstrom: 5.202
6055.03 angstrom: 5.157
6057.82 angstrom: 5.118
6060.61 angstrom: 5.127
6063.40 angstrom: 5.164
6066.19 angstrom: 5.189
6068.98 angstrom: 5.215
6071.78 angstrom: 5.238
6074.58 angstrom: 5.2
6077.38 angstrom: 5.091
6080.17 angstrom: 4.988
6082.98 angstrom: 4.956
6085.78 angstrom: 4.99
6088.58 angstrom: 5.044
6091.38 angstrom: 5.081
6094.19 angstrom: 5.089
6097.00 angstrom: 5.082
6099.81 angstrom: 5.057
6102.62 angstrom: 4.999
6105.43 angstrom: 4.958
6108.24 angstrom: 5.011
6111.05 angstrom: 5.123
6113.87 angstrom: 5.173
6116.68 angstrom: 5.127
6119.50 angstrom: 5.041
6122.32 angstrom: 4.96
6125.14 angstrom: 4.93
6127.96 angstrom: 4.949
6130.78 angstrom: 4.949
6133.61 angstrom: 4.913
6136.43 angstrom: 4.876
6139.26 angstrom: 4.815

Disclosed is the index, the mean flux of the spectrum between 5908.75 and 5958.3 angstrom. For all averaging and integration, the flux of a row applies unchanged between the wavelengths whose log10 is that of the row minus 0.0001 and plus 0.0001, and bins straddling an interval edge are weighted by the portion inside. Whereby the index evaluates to 5.18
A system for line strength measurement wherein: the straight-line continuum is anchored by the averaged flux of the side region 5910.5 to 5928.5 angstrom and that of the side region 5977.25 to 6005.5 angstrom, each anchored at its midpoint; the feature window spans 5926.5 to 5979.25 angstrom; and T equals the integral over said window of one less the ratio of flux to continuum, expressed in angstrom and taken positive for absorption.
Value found 0.50 angstrom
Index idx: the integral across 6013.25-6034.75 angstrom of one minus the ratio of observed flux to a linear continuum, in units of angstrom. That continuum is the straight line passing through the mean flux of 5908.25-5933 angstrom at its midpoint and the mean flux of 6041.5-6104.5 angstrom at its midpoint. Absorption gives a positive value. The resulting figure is 0.91 angstrom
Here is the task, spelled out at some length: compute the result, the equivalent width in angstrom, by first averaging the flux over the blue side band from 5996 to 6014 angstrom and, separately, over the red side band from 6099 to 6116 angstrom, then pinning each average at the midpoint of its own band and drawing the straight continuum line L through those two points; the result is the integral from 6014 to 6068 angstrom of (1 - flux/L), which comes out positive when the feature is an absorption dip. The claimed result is 1.3 angstrom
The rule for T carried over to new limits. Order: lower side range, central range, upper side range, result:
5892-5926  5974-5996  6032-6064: 0.70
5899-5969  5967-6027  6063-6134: 0.69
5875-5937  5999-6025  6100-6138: -0.11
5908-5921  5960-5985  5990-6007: 0.92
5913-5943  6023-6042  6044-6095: 0.72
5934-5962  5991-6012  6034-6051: -0.45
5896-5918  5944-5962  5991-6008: 0.58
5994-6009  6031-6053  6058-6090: 0.55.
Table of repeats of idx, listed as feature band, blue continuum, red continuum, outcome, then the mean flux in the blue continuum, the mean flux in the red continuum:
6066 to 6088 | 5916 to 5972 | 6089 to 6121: -0.10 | 5.13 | 5.07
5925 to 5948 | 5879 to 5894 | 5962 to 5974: -0.18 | 5.08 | 5.15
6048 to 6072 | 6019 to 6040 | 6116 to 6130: -1.06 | 4.94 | 4.99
